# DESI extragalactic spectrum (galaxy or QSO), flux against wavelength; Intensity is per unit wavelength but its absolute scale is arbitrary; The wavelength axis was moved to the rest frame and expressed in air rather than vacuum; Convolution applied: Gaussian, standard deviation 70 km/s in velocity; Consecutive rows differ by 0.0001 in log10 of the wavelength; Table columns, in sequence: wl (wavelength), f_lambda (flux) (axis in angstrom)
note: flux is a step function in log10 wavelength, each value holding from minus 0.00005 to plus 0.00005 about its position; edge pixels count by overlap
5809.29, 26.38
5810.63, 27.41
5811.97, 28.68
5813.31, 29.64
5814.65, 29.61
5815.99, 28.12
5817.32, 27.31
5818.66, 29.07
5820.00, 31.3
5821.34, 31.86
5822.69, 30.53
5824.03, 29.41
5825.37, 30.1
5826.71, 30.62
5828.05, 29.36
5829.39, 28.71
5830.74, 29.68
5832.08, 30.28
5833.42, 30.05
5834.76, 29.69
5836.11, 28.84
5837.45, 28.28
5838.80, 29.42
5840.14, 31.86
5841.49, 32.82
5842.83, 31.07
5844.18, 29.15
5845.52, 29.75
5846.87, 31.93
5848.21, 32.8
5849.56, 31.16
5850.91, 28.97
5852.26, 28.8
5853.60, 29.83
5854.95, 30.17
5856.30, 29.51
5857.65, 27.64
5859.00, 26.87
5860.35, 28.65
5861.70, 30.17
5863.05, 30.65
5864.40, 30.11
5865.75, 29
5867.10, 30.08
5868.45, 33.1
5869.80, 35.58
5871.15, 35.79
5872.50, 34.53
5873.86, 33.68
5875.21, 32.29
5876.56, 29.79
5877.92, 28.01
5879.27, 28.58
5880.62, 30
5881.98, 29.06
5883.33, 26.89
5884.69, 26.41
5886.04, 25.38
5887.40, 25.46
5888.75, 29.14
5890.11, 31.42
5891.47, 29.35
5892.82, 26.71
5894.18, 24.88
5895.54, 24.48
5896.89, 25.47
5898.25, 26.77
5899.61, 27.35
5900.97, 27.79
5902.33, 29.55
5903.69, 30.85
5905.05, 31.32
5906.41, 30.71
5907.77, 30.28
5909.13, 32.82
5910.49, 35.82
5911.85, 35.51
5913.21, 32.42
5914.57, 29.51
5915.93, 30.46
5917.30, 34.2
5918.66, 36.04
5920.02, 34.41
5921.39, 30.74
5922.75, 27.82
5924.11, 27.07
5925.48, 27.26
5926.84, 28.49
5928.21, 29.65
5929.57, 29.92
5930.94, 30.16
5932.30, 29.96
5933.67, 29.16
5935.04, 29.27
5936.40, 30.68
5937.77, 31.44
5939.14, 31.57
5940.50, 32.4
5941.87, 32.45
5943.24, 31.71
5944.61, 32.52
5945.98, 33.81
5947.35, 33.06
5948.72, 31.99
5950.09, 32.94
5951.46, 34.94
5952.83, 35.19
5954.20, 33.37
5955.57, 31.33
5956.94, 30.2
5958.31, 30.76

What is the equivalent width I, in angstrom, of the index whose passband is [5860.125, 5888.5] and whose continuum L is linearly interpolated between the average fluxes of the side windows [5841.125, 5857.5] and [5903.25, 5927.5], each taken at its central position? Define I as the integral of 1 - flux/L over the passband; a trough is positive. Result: 0.6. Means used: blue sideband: 30.4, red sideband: 31.4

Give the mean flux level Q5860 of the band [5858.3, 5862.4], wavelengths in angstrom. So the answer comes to 28.6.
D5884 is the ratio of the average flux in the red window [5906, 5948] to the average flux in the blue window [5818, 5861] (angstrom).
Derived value 1.0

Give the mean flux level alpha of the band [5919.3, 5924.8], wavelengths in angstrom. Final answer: 30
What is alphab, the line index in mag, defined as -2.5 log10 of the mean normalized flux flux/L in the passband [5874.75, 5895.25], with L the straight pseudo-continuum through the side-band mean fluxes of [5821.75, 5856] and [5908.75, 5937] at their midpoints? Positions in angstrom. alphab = 0.09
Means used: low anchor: 30.1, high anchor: 31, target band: 28.1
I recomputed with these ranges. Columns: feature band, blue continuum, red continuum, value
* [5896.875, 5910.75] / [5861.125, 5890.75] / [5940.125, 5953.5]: 0.6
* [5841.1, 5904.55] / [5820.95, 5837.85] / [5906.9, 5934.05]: 1.9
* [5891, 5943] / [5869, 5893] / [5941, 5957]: 2.3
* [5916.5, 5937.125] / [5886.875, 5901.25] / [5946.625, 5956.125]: 0.2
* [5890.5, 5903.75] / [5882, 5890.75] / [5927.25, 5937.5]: 0.4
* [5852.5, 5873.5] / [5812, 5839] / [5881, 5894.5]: -1.8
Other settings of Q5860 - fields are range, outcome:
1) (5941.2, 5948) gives 32.7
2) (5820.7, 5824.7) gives 30.5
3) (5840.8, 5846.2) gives 30.7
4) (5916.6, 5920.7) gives 34.9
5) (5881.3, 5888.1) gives 26.7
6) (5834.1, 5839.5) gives 29.1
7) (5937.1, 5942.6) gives 32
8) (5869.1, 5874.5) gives 34.9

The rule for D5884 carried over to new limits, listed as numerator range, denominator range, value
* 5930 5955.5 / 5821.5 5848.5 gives 1.06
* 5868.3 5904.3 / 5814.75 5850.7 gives 0.97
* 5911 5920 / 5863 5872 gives 1.03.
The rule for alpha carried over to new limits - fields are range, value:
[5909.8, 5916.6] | 32.8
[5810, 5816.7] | 28.7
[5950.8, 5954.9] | 34.5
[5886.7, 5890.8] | 28.6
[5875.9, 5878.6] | 28.9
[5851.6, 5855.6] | 29.6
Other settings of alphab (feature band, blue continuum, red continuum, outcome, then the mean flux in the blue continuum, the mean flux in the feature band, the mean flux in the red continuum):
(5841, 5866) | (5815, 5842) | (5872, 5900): -0.03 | 29.8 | 29.9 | 28.3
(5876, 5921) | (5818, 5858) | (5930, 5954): 0.06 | 30.1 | 29.6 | 32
